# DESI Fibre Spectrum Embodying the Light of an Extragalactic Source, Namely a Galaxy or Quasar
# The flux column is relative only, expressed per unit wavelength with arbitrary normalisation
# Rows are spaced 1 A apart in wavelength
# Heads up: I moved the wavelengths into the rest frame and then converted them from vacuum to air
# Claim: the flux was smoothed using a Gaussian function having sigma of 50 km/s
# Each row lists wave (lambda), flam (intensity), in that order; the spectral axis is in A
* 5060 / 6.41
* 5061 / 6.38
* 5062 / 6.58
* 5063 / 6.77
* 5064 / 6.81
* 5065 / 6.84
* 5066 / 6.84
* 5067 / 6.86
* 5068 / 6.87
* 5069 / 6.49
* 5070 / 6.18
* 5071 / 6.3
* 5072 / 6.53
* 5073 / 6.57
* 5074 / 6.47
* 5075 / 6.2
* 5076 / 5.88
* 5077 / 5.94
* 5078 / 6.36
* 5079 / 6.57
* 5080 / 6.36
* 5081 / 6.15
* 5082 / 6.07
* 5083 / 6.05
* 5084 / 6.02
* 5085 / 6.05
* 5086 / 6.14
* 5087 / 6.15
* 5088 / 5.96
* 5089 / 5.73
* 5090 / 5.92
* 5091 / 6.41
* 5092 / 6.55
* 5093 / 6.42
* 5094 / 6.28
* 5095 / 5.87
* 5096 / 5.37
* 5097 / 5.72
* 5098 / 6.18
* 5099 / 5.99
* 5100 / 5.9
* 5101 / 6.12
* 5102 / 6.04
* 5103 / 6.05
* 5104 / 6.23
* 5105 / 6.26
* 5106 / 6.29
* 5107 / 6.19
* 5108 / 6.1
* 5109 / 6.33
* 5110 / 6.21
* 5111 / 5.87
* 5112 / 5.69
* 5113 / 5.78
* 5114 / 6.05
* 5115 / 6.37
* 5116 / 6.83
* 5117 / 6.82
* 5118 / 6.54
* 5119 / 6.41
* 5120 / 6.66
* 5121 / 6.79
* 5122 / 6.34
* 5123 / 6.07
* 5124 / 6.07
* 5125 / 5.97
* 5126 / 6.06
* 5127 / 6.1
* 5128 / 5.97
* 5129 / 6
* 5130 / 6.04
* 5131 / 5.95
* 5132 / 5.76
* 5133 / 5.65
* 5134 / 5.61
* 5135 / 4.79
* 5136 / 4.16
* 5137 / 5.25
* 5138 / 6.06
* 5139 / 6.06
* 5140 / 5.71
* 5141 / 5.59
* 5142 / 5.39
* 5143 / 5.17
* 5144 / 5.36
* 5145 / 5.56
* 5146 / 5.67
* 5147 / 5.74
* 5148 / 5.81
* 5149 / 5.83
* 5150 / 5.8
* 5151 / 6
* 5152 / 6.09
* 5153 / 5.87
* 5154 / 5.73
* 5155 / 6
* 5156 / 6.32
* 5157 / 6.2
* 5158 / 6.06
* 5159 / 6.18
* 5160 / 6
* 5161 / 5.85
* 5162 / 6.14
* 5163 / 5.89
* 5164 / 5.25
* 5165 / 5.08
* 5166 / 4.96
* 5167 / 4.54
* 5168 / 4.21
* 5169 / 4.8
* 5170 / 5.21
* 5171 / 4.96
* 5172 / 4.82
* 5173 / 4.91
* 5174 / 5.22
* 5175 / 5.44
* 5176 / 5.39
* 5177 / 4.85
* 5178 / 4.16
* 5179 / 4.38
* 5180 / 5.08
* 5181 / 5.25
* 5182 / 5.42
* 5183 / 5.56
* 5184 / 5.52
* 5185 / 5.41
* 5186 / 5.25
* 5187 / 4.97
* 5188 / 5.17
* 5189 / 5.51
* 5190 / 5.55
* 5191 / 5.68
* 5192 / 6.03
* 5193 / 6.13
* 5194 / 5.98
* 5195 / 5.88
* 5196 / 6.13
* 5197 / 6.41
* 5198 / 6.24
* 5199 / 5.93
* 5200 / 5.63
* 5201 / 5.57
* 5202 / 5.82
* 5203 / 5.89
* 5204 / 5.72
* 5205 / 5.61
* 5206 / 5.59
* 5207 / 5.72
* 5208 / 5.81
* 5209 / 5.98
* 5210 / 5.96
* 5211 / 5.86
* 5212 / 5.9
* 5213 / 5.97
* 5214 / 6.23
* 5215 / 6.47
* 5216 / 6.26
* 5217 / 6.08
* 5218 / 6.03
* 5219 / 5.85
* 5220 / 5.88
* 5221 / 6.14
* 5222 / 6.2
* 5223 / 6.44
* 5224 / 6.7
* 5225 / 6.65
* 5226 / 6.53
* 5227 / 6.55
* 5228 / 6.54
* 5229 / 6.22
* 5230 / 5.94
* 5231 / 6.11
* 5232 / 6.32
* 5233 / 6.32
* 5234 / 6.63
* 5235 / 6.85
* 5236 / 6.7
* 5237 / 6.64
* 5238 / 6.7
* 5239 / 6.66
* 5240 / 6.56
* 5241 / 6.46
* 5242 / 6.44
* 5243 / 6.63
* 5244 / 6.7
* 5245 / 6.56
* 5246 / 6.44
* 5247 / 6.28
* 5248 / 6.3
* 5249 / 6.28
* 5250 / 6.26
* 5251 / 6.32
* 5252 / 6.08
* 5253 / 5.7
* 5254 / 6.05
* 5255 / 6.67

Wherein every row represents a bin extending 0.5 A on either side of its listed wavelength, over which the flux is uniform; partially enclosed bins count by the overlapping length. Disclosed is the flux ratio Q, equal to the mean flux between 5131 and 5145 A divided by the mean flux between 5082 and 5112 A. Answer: 0.9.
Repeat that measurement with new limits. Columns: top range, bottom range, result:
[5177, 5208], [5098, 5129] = 0.90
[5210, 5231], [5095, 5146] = 1.04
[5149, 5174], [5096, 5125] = 0.89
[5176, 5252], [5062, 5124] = 0.96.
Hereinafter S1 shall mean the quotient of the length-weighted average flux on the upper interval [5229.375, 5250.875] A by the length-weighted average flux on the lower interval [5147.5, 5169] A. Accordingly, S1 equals 1.14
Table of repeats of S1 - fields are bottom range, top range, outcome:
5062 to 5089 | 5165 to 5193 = 0.81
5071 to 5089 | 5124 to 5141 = 0.92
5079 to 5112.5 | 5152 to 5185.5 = 0.88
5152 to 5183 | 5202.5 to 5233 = 1.14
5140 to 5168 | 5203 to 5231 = 1.07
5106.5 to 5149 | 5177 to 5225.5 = 0.98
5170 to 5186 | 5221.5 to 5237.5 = 1.27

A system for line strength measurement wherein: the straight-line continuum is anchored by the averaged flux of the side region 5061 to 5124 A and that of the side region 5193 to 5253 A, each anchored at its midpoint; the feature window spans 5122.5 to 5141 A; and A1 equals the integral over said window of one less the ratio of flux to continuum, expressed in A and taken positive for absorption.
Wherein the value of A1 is 1.52 A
